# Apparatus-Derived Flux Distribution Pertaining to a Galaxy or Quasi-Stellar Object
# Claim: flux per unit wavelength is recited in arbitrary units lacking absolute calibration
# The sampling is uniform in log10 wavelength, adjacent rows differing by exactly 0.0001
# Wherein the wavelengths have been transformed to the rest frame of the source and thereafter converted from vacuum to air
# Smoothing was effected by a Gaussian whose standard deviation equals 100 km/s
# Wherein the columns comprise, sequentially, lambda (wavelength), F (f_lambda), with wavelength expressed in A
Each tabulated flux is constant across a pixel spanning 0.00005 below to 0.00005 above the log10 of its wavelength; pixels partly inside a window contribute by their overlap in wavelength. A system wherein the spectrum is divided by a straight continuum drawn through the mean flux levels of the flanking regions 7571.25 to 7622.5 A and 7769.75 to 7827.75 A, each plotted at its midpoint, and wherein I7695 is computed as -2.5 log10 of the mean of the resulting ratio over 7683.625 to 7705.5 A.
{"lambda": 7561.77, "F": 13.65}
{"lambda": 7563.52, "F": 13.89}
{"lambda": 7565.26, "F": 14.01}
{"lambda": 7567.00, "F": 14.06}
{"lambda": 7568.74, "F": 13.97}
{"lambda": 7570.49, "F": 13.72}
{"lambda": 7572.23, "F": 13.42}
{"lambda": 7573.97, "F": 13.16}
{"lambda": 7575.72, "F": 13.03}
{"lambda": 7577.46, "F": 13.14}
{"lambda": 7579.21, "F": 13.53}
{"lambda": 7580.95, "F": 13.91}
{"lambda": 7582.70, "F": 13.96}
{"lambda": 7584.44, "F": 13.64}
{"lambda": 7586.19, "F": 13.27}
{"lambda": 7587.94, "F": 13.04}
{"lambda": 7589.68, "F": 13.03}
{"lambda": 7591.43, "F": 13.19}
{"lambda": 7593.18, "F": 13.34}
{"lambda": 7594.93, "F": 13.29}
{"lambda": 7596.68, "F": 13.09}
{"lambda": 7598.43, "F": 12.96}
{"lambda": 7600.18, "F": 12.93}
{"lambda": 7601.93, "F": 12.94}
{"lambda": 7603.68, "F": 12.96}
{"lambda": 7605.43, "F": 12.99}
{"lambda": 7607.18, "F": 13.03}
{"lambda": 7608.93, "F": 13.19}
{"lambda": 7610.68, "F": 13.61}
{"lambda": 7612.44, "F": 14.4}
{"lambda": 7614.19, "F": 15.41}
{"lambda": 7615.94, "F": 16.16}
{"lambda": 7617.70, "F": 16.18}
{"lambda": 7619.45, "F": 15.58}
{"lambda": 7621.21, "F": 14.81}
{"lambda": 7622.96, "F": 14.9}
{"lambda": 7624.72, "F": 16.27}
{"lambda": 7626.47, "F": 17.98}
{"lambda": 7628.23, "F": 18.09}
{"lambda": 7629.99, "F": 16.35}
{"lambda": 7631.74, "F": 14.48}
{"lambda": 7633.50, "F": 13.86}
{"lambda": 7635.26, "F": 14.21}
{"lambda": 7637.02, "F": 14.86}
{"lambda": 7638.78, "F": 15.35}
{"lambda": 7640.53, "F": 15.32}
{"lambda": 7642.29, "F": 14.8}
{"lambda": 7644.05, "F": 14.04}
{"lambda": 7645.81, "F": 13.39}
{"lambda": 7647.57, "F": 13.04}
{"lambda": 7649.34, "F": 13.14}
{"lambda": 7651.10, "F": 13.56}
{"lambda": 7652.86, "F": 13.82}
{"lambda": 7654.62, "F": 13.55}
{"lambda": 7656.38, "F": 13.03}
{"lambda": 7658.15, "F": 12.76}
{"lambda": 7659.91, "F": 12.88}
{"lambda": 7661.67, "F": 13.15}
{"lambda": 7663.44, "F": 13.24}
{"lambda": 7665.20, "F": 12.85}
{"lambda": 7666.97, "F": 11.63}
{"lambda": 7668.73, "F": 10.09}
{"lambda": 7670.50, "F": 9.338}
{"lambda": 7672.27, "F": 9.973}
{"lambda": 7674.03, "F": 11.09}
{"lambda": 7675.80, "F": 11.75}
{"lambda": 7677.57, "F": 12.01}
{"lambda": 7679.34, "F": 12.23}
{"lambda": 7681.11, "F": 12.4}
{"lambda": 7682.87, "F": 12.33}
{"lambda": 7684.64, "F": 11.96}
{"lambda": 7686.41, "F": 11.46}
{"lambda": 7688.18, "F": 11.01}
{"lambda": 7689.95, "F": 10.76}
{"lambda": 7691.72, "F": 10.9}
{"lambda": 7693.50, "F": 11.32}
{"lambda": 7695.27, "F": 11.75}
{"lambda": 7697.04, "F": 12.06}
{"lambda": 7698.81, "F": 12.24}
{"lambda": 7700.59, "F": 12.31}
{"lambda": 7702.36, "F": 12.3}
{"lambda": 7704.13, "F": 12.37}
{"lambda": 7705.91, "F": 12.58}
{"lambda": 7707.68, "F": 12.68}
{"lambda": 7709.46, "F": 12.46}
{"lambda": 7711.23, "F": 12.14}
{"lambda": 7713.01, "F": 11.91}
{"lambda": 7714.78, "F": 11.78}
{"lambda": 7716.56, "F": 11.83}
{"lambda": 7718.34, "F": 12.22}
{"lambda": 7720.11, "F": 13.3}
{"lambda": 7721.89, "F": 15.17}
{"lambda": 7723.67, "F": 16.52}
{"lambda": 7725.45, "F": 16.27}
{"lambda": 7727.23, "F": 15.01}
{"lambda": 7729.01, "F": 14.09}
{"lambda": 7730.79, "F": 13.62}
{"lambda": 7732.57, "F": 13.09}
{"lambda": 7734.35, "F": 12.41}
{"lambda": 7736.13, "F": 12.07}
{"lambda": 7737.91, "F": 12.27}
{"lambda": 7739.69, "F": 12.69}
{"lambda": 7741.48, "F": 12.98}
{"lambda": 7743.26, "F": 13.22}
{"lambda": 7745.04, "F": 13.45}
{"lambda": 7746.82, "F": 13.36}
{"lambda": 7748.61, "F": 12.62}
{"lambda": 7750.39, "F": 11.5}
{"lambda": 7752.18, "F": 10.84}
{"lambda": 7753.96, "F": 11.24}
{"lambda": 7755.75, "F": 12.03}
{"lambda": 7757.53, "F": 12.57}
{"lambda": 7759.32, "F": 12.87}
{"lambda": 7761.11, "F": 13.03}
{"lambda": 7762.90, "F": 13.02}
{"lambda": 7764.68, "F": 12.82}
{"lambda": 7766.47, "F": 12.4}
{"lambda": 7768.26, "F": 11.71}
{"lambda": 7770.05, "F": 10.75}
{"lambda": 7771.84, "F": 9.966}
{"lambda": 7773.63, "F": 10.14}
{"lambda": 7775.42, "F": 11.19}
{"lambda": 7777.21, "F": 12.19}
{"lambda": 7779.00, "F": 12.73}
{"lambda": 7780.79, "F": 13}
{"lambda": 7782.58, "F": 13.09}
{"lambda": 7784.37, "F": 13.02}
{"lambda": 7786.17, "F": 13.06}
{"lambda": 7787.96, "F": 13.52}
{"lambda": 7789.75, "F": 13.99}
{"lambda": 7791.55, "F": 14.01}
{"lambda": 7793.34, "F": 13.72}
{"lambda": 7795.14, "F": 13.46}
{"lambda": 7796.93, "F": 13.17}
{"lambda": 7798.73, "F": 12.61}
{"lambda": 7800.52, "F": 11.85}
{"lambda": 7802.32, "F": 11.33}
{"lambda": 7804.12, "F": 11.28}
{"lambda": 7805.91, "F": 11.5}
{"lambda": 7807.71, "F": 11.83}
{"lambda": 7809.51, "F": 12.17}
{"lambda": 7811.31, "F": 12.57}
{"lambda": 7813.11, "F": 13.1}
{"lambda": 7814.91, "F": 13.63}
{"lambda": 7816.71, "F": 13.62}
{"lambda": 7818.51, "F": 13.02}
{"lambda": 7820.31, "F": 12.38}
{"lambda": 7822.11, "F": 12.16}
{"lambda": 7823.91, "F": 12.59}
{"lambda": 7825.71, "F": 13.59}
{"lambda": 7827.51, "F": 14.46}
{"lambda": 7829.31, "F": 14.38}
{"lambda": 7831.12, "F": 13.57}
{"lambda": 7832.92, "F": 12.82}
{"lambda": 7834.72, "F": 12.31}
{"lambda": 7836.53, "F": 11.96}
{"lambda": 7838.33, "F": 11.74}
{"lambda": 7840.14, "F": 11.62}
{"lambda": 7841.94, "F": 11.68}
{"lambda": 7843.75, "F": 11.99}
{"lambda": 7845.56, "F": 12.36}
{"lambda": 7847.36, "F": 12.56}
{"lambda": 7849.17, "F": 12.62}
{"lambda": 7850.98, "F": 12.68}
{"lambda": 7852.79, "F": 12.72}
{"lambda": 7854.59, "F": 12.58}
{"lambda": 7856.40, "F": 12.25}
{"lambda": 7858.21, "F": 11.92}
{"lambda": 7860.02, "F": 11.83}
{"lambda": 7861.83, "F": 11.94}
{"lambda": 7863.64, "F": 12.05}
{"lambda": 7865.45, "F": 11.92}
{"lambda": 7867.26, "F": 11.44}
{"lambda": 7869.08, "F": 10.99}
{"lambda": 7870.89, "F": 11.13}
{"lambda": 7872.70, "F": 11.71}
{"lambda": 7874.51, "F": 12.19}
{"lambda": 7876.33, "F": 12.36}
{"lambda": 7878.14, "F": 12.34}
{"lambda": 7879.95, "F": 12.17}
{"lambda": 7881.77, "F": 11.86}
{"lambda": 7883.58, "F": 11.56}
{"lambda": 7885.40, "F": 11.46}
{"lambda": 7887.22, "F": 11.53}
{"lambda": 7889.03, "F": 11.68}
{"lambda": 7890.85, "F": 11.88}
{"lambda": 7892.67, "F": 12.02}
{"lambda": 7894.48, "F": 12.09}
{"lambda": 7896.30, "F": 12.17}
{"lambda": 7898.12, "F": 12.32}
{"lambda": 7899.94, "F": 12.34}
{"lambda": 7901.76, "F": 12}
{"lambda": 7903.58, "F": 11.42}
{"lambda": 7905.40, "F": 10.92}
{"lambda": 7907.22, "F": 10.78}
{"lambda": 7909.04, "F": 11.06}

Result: 0.13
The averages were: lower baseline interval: 13.7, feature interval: 11.7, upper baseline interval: 12.6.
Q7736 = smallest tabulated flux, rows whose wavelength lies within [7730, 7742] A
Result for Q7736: 12.07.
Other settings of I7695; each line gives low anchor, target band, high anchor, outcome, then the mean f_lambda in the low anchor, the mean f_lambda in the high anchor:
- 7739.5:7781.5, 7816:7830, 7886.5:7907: -0.11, 12.2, 11.8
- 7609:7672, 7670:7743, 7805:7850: 0.10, 14.1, 12.6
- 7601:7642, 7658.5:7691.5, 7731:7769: 0.19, 14.9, 12.5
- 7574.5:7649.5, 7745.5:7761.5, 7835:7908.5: 0.06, 14.2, 11.9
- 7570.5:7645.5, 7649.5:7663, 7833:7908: 0.04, 14.2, 11.9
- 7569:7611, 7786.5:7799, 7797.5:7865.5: -0.08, 13.3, 12.5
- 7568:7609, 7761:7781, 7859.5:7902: 0.05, 13.3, 11.9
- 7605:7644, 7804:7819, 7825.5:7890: 0.02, 15.1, 12.2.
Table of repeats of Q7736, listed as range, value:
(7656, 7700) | 9.338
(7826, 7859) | 11.62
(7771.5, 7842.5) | 9.966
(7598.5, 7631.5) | 12.93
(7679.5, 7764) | 10.76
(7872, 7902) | 11.46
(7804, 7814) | 11.28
